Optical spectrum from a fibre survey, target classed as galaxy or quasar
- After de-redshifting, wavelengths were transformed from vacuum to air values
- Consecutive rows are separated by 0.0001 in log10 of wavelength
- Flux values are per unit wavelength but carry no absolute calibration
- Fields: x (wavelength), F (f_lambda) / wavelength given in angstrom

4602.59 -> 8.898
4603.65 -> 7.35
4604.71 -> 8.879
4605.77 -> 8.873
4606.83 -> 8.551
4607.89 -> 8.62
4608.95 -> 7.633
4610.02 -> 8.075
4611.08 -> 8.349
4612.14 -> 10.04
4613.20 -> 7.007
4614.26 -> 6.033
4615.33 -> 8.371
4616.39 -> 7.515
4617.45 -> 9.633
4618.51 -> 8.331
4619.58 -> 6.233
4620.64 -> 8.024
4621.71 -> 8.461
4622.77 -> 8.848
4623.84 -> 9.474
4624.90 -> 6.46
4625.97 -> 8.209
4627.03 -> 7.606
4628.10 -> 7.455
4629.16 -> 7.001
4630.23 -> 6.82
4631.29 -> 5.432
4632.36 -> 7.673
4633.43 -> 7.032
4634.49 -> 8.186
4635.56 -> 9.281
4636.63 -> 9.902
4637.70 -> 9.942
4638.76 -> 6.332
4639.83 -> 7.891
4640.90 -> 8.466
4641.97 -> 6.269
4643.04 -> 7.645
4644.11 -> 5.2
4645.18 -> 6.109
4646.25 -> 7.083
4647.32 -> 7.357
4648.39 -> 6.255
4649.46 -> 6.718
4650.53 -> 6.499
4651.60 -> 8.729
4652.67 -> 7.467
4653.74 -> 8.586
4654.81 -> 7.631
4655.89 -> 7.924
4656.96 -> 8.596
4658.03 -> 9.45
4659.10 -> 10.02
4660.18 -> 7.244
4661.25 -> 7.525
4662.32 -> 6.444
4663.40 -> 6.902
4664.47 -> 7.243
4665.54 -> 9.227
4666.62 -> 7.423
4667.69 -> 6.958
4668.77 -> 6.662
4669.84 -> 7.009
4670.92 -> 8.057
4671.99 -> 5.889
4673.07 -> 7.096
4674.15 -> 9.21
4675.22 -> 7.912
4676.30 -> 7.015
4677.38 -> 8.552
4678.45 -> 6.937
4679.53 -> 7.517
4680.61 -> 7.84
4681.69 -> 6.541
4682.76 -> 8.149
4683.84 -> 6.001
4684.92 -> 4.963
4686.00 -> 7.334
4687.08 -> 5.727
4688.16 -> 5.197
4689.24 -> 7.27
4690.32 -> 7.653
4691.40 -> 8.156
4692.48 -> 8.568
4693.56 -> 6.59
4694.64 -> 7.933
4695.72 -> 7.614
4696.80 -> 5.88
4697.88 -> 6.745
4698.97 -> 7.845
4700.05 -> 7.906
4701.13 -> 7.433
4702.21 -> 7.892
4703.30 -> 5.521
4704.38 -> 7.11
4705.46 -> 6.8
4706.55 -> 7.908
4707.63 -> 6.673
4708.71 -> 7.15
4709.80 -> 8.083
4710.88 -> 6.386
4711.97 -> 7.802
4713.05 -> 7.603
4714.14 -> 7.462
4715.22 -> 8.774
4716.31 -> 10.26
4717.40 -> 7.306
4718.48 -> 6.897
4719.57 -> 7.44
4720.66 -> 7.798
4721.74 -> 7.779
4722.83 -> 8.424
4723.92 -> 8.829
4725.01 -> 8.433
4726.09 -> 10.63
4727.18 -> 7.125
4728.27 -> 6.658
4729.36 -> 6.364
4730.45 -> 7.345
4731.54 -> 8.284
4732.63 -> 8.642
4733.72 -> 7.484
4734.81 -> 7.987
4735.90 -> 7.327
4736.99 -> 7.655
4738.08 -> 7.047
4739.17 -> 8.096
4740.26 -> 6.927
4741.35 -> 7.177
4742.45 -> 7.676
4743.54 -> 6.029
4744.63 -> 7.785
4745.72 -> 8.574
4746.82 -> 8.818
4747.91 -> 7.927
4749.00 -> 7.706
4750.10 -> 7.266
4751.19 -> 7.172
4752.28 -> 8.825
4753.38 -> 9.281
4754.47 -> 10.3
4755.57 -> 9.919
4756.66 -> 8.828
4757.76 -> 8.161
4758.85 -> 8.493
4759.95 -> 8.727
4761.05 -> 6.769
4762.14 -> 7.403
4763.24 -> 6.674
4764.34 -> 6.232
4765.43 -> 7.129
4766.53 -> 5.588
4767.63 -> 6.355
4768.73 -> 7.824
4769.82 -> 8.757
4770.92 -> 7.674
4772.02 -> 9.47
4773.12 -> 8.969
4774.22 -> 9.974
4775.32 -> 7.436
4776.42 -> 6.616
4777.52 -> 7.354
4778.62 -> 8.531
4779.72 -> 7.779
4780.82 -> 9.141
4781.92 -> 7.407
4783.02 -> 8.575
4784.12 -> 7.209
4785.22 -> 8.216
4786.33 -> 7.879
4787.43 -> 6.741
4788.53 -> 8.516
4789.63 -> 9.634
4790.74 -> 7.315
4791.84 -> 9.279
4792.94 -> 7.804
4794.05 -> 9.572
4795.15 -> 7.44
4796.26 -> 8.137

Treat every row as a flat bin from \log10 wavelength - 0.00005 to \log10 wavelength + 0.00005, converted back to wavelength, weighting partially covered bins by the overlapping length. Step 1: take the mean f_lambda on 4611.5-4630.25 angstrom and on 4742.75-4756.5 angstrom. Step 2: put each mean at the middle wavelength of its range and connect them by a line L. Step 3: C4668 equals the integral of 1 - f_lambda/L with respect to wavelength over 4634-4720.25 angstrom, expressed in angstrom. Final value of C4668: 6.6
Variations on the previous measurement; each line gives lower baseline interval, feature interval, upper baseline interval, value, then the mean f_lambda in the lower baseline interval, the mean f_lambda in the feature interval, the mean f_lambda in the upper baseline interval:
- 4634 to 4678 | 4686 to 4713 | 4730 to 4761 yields 2.3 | 7.65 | 7.17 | 8.03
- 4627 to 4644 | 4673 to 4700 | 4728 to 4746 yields 1.2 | 7.62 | 7.22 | 7.47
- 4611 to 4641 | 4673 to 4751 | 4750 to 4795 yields 4.9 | 7.92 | 7.51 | 8.07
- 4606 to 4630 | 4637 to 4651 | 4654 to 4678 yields 1.4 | 7.99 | 7.09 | 7.73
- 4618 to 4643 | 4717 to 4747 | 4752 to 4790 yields 1.0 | 7.79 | 7.72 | 8.06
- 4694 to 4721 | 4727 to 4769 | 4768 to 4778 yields 1.2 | 7.44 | 7.68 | 8.2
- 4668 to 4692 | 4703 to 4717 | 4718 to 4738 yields 0.1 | 7.12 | 7.54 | 7.82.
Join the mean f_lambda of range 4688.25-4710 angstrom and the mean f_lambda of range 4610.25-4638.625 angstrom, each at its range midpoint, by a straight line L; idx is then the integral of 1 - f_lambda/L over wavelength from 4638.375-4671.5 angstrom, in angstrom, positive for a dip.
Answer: 1.0 angstrom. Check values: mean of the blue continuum 7.95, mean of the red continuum 7.28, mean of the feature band 7.45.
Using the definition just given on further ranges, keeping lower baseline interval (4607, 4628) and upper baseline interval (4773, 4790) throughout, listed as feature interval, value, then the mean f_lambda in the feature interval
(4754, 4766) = 0.06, 8.04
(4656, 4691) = 2.99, 7.37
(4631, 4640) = 0.01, 8.03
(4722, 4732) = 0.09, 8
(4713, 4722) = 0.14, 7.95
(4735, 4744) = 0.88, 7.28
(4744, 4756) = -0.59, 8.48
